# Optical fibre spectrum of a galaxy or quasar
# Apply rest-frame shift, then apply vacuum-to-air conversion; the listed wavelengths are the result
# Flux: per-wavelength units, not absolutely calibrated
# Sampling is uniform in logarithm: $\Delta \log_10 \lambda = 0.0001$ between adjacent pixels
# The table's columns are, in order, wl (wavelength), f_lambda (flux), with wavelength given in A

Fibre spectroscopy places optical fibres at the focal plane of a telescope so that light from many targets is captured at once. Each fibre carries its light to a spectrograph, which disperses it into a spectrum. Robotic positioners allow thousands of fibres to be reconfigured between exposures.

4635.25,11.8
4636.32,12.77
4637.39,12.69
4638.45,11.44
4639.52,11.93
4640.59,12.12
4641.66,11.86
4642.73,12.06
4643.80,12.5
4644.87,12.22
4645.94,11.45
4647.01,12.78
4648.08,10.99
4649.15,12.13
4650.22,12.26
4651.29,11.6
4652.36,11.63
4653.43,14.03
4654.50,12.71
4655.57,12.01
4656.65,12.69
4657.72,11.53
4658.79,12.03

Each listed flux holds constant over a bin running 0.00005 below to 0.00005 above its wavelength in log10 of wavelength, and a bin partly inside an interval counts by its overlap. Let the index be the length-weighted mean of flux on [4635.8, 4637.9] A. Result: 12.7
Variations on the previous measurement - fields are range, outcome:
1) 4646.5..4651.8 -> 12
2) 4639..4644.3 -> 12.1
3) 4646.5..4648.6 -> 11.9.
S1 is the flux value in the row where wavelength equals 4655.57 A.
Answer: 12.01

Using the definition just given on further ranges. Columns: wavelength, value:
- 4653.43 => 14.03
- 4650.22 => 12.26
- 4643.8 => 12.5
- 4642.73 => 12.06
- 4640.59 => 12.12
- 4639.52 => 11.93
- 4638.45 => 11.44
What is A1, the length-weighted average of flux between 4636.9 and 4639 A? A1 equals 12.1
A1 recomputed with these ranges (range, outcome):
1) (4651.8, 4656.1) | 12.6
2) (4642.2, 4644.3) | 12.3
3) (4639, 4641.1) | 12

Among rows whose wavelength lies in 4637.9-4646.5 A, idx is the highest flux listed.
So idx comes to 12.5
